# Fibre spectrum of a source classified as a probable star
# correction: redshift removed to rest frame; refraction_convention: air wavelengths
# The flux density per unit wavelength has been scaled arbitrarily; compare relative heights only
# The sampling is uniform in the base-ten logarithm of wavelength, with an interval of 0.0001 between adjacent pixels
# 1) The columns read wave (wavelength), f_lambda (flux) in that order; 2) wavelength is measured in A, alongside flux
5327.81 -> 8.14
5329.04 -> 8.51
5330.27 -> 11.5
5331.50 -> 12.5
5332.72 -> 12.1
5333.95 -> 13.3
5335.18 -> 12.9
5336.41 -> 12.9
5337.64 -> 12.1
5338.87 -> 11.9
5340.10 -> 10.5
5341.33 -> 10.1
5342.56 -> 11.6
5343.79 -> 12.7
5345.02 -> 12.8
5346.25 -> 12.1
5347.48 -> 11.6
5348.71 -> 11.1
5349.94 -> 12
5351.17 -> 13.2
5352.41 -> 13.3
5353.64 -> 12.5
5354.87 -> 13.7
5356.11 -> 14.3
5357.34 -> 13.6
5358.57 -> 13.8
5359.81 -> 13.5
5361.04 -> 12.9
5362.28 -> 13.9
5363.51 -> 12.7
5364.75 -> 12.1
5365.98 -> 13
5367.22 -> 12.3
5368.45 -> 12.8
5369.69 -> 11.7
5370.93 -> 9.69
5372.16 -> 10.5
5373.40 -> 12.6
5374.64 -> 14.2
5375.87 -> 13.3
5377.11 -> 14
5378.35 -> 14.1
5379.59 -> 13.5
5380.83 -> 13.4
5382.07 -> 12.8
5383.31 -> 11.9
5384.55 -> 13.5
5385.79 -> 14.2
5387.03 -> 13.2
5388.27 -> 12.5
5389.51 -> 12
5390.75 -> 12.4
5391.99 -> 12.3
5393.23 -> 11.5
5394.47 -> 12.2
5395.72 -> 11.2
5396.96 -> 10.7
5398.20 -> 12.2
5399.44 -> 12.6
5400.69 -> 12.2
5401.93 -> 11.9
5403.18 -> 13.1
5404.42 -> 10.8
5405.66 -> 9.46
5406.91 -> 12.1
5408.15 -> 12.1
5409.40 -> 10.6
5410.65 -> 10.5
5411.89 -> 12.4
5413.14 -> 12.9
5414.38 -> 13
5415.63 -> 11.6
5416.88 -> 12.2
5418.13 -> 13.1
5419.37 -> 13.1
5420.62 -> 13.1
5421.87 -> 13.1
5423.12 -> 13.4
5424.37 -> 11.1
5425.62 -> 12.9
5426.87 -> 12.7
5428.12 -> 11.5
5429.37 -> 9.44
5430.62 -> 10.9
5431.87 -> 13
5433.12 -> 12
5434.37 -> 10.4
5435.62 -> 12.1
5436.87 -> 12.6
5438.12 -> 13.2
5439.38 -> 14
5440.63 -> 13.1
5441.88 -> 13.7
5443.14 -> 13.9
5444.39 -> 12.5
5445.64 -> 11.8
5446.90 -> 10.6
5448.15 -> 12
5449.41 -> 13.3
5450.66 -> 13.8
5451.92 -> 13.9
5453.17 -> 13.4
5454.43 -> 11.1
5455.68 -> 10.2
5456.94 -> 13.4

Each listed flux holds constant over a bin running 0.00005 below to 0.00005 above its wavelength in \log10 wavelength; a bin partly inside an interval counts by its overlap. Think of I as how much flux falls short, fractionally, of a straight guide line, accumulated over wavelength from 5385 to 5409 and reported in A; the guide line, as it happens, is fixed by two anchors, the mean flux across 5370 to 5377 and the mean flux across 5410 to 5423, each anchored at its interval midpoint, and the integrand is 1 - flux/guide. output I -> 0.7 A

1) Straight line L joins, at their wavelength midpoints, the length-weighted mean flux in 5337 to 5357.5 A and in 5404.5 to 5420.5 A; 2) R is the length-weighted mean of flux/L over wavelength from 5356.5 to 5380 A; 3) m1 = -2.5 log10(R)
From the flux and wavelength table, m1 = -0.06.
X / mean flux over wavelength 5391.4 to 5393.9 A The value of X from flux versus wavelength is 11.9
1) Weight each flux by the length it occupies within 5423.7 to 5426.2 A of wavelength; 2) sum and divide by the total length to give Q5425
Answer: 12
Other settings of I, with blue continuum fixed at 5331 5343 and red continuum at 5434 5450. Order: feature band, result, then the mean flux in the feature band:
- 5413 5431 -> 0.29 A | 12.3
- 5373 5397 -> -1.11 A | 12.8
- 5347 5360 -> -0.94 A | 13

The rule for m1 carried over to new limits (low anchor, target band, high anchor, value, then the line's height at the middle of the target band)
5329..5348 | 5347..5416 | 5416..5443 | -0.03 mag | 12.2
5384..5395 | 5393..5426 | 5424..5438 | 0.02 mag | 12.2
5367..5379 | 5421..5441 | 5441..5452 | 0.05 mag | 12.7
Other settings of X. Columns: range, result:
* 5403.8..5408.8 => 11.1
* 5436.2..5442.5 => 13.3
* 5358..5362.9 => 13.5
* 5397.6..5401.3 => 12.3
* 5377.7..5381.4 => 13.7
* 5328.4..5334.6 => 11.6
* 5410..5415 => 12.2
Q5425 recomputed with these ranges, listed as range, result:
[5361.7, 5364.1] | 13.3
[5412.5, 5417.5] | 12.4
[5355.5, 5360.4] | 13.8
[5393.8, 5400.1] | 11.8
